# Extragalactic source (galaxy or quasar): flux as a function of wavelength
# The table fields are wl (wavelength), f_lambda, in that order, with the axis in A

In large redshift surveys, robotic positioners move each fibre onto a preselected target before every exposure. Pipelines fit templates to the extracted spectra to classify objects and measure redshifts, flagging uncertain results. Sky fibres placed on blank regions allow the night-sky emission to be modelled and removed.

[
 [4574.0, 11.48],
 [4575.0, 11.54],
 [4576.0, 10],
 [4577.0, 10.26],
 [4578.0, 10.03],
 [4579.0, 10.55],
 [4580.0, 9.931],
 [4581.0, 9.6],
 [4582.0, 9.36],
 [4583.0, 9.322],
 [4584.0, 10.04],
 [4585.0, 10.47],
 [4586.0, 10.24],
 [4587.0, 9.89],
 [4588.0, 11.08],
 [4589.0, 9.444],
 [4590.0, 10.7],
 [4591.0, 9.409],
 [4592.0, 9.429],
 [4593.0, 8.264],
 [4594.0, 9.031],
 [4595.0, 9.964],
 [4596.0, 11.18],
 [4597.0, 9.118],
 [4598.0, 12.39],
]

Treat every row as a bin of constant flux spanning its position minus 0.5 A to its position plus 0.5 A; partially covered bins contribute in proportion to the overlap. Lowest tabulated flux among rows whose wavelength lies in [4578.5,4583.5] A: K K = 9.322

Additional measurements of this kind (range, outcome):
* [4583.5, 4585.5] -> 10.04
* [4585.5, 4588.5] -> 9.89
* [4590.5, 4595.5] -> 8.264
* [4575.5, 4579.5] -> 10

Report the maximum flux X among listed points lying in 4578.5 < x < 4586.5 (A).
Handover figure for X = 10.55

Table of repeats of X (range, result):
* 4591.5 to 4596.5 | 11.18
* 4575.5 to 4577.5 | 10.26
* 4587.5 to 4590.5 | 11.08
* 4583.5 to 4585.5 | 10.47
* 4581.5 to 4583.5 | 9.36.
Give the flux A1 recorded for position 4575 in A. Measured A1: 11.54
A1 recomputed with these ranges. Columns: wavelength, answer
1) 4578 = 10.03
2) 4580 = 9.931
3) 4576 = 10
